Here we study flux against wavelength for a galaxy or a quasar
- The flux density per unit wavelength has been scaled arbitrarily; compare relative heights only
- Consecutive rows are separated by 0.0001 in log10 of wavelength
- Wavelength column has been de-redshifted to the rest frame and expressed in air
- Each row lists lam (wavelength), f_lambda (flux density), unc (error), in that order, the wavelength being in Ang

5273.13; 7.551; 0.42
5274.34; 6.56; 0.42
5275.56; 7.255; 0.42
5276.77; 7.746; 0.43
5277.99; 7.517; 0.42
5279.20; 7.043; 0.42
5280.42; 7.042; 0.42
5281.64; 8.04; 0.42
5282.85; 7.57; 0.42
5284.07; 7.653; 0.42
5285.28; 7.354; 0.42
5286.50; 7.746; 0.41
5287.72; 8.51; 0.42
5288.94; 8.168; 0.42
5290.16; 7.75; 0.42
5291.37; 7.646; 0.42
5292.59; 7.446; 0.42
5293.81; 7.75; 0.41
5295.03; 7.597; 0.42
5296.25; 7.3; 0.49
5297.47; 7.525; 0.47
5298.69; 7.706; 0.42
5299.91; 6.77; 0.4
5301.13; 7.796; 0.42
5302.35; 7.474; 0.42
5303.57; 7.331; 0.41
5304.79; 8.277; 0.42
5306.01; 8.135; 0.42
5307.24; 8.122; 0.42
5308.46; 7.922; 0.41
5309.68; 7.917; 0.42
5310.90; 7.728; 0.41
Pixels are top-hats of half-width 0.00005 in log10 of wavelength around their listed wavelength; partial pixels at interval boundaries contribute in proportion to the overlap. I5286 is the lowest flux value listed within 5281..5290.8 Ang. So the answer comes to 7.354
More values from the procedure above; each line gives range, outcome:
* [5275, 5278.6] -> 7.255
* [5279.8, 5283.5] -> 7.042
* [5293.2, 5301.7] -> 6.77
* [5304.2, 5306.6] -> 8.135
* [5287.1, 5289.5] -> 8.168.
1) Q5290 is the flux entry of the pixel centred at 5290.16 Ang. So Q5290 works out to 7.75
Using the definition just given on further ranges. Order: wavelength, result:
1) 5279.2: 7.043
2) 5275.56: 7.255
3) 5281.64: 8.04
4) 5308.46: 7.922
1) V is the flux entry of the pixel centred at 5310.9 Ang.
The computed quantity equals 7.728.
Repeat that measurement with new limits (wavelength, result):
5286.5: 7.746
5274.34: 6.56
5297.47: 7.525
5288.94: 8.168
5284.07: 7.653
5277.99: 7.517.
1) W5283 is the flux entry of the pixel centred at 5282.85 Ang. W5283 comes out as 7.57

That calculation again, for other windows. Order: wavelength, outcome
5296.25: 7.3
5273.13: 7.551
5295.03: 7.597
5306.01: 8.135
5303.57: 7.331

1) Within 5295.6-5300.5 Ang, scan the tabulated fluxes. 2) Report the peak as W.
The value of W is 7.706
